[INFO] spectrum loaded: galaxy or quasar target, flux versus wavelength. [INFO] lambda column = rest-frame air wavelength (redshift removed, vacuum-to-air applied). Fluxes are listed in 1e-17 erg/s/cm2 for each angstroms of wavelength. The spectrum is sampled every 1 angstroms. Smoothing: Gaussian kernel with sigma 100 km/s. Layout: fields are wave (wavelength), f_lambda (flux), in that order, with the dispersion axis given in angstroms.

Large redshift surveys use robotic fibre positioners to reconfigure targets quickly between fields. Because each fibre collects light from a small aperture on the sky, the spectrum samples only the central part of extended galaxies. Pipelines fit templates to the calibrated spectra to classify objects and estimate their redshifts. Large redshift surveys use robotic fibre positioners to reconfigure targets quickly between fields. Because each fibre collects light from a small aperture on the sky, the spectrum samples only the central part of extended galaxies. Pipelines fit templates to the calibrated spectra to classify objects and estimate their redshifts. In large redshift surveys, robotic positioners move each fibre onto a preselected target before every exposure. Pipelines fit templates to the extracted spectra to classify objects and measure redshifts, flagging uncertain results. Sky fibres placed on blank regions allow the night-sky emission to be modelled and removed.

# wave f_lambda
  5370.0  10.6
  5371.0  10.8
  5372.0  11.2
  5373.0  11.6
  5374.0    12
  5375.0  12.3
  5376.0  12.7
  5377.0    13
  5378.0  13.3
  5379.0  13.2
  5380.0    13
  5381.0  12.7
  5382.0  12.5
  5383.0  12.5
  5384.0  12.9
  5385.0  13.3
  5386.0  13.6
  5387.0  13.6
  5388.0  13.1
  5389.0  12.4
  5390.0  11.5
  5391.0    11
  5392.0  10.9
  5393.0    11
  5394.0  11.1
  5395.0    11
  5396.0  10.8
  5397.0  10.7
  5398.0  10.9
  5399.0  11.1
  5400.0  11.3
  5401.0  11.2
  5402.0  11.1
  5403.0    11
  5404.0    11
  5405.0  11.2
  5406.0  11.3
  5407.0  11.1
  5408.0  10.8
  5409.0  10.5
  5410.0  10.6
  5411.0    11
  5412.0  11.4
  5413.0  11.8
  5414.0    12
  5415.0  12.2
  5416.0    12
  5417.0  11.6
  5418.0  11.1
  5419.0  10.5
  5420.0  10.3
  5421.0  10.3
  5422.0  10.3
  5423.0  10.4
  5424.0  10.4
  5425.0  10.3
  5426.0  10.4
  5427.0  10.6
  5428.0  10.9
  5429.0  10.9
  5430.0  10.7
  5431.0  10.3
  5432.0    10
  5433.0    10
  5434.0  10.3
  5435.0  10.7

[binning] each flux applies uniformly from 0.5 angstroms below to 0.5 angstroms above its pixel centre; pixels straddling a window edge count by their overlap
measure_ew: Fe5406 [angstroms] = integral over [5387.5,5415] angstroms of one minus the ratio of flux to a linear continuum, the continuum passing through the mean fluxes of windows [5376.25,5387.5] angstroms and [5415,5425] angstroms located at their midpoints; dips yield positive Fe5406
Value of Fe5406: 1.5 angstroms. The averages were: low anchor 13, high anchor 10.8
